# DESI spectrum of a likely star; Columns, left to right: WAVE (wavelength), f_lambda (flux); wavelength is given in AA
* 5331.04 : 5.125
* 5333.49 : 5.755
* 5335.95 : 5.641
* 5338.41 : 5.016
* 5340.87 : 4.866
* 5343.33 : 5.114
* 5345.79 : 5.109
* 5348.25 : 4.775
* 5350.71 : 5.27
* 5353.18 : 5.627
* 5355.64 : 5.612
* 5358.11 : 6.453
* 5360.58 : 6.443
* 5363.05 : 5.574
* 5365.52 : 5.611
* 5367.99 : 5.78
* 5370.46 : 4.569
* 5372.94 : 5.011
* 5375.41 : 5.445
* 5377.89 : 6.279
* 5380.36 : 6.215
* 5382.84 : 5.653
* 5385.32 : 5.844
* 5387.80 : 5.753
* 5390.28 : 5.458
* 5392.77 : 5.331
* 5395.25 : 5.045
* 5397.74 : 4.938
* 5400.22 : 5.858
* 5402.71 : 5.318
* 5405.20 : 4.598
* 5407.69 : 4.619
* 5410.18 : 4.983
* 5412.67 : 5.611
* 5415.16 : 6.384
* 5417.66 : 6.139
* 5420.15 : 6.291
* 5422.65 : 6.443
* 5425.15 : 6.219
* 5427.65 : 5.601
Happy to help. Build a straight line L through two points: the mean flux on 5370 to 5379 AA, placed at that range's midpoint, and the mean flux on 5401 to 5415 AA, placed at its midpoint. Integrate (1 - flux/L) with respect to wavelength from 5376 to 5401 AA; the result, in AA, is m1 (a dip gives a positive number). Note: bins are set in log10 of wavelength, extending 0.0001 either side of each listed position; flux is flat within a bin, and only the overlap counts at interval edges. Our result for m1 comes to -1.6 AA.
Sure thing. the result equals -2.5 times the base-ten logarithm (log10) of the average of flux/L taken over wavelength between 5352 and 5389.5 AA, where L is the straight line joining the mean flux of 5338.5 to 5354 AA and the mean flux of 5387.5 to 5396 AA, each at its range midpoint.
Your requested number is -0.09 mag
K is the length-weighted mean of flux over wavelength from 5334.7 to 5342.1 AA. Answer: 5.17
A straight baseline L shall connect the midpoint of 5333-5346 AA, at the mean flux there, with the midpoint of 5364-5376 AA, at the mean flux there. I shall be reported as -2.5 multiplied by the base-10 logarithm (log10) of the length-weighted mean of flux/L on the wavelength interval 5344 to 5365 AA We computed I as -0.068 mag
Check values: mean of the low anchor 5.23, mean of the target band 5.6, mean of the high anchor 5.28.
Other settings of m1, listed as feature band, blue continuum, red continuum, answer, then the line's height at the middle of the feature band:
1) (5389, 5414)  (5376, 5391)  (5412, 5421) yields 3.4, 6.01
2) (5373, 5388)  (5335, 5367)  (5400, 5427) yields -0.6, 5.57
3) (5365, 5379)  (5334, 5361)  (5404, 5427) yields 0.2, 5.52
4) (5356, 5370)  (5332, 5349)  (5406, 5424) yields -1.3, 5.36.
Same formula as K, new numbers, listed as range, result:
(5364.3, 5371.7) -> 5.32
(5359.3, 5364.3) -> 6.01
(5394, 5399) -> 5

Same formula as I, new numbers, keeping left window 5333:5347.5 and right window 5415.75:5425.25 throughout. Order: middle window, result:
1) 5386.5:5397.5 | 0.11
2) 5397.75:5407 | 0.17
